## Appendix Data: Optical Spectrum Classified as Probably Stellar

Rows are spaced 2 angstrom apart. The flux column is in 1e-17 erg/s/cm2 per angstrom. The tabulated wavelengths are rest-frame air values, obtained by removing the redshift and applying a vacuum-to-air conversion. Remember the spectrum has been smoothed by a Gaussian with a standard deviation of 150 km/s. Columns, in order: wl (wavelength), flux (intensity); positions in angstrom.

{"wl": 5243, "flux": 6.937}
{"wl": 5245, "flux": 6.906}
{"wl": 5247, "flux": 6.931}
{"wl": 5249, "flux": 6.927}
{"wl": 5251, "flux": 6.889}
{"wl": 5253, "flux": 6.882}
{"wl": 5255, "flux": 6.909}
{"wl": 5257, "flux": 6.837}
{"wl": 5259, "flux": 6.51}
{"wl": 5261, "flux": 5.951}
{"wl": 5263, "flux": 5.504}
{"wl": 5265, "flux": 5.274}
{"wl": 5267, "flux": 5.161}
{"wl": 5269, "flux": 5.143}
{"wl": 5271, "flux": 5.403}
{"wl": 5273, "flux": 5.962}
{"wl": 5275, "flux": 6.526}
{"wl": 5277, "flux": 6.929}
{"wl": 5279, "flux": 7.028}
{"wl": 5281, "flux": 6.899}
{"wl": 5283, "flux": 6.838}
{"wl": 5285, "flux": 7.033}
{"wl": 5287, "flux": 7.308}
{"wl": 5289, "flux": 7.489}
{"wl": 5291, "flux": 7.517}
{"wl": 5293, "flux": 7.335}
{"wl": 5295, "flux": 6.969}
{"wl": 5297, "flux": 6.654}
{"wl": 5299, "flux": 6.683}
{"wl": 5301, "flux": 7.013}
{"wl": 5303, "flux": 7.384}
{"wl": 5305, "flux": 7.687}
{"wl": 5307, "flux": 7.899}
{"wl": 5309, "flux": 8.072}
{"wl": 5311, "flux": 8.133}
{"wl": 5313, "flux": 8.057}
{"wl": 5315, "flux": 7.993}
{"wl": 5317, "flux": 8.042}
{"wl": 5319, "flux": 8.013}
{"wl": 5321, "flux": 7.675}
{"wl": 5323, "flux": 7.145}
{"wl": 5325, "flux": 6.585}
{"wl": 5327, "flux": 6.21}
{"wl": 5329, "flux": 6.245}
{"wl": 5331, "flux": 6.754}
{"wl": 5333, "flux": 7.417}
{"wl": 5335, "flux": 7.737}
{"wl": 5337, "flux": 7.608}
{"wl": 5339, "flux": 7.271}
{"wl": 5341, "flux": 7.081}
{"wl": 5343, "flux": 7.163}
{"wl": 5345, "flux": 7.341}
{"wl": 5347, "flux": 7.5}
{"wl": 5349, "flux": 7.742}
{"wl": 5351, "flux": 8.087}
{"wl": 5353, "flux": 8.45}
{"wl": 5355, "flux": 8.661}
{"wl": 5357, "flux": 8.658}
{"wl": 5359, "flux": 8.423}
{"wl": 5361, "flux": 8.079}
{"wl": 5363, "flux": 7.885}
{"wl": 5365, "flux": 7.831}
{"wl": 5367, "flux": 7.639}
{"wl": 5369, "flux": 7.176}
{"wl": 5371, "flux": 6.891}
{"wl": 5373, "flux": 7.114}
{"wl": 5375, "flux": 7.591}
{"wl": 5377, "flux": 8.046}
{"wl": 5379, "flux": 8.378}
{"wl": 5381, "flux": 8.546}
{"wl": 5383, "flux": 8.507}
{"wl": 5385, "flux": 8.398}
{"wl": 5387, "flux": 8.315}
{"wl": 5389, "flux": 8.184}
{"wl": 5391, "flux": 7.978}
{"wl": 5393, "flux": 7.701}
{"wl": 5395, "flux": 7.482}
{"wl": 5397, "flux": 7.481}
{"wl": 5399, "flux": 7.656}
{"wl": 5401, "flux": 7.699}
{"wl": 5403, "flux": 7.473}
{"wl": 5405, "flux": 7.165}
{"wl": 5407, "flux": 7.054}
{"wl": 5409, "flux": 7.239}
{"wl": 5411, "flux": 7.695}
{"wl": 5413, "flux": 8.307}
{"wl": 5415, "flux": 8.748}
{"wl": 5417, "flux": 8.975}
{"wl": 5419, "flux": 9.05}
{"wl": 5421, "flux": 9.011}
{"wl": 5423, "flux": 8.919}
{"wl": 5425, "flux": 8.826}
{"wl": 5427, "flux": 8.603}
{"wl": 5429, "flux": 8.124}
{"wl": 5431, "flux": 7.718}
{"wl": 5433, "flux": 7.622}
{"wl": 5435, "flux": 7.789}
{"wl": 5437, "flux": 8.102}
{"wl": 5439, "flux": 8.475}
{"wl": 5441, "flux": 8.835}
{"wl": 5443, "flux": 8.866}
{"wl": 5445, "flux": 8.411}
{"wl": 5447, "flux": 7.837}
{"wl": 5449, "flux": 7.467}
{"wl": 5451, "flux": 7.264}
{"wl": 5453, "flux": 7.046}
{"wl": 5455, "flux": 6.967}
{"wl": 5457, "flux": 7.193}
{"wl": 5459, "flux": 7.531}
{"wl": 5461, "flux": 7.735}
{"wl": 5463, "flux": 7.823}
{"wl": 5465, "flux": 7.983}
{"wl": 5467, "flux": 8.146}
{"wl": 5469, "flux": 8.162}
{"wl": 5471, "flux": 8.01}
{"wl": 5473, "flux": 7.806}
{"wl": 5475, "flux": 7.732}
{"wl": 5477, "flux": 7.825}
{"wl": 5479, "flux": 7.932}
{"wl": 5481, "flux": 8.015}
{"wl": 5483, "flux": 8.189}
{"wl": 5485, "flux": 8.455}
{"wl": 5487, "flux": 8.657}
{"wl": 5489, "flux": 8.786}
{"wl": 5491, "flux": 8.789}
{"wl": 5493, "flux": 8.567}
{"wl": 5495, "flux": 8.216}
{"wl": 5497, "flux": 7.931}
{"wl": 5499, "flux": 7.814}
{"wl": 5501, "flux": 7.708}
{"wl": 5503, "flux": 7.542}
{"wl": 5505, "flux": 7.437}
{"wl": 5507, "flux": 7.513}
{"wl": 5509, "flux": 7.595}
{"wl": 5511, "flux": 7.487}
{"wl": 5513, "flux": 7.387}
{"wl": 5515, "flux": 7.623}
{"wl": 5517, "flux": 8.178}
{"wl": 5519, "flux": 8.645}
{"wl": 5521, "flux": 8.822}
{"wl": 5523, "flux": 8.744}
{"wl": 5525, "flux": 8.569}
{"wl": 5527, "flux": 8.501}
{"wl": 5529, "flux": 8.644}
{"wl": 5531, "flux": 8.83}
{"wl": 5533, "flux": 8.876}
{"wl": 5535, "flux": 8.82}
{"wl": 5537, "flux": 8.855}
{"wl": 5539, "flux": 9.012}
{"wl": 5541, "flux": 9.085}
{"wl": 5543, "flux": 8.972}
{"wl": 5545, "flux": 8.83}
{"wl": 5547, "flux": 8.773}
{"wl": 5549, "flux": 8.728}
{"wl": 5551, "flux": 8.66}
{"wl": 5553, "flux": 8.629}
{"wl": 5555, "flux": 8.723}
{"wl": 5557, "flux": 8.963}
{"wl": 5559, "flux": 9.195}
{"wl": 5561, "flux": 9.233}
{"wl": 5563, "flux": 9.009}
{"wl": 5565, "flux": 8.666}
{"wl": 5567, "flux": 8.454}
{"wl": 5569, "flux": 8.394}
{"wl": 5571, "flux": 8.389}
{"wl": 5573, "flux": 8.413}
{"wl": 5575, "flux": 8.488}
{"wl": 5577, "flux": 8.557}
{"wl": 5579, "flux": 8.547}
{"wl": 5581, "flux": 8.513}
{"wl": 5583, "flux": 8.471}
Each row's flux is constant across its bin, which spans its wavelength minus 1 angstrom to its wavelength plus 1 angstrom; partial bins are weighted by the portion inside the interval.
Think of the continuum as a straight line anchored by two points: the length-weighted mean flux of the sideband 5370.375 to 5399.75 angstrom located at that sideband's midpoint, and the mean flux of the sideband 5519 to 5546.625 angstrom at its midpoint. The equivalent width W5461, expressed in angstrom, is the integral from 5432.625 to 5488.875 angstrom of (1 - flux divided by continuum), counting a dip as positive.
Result 2.84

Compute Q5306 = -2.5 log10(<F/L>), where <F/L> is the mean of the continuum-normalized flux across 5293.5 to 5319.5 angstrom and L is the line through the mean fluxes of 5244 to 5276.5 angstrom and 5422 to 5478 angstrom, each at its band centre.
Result -0.14 mag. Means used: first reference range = 6.24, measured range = 7.57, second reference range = 7.96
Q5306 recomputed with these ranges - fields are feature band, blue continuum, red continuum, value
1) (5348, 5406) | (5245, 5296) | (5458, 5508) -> -0.09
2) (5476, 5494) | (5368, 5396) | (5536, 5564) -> 0.02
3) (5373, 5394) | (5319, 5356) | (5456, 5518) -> -0.08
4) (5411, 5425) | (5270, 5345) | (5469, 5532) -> -0.14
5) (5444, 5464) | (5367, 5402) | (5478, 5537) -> 0.07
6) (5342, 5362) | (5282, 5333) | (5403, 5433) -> -0.05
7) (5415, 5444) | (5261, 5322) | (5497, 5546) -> -0.10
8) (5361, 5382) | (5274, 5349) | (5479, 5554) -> -0.02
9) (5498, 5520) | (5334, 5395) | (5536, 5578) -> 0.11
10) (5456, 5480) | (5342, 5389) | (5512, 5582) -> 0.07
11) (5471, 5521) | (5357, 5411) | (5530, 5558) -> 0.07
